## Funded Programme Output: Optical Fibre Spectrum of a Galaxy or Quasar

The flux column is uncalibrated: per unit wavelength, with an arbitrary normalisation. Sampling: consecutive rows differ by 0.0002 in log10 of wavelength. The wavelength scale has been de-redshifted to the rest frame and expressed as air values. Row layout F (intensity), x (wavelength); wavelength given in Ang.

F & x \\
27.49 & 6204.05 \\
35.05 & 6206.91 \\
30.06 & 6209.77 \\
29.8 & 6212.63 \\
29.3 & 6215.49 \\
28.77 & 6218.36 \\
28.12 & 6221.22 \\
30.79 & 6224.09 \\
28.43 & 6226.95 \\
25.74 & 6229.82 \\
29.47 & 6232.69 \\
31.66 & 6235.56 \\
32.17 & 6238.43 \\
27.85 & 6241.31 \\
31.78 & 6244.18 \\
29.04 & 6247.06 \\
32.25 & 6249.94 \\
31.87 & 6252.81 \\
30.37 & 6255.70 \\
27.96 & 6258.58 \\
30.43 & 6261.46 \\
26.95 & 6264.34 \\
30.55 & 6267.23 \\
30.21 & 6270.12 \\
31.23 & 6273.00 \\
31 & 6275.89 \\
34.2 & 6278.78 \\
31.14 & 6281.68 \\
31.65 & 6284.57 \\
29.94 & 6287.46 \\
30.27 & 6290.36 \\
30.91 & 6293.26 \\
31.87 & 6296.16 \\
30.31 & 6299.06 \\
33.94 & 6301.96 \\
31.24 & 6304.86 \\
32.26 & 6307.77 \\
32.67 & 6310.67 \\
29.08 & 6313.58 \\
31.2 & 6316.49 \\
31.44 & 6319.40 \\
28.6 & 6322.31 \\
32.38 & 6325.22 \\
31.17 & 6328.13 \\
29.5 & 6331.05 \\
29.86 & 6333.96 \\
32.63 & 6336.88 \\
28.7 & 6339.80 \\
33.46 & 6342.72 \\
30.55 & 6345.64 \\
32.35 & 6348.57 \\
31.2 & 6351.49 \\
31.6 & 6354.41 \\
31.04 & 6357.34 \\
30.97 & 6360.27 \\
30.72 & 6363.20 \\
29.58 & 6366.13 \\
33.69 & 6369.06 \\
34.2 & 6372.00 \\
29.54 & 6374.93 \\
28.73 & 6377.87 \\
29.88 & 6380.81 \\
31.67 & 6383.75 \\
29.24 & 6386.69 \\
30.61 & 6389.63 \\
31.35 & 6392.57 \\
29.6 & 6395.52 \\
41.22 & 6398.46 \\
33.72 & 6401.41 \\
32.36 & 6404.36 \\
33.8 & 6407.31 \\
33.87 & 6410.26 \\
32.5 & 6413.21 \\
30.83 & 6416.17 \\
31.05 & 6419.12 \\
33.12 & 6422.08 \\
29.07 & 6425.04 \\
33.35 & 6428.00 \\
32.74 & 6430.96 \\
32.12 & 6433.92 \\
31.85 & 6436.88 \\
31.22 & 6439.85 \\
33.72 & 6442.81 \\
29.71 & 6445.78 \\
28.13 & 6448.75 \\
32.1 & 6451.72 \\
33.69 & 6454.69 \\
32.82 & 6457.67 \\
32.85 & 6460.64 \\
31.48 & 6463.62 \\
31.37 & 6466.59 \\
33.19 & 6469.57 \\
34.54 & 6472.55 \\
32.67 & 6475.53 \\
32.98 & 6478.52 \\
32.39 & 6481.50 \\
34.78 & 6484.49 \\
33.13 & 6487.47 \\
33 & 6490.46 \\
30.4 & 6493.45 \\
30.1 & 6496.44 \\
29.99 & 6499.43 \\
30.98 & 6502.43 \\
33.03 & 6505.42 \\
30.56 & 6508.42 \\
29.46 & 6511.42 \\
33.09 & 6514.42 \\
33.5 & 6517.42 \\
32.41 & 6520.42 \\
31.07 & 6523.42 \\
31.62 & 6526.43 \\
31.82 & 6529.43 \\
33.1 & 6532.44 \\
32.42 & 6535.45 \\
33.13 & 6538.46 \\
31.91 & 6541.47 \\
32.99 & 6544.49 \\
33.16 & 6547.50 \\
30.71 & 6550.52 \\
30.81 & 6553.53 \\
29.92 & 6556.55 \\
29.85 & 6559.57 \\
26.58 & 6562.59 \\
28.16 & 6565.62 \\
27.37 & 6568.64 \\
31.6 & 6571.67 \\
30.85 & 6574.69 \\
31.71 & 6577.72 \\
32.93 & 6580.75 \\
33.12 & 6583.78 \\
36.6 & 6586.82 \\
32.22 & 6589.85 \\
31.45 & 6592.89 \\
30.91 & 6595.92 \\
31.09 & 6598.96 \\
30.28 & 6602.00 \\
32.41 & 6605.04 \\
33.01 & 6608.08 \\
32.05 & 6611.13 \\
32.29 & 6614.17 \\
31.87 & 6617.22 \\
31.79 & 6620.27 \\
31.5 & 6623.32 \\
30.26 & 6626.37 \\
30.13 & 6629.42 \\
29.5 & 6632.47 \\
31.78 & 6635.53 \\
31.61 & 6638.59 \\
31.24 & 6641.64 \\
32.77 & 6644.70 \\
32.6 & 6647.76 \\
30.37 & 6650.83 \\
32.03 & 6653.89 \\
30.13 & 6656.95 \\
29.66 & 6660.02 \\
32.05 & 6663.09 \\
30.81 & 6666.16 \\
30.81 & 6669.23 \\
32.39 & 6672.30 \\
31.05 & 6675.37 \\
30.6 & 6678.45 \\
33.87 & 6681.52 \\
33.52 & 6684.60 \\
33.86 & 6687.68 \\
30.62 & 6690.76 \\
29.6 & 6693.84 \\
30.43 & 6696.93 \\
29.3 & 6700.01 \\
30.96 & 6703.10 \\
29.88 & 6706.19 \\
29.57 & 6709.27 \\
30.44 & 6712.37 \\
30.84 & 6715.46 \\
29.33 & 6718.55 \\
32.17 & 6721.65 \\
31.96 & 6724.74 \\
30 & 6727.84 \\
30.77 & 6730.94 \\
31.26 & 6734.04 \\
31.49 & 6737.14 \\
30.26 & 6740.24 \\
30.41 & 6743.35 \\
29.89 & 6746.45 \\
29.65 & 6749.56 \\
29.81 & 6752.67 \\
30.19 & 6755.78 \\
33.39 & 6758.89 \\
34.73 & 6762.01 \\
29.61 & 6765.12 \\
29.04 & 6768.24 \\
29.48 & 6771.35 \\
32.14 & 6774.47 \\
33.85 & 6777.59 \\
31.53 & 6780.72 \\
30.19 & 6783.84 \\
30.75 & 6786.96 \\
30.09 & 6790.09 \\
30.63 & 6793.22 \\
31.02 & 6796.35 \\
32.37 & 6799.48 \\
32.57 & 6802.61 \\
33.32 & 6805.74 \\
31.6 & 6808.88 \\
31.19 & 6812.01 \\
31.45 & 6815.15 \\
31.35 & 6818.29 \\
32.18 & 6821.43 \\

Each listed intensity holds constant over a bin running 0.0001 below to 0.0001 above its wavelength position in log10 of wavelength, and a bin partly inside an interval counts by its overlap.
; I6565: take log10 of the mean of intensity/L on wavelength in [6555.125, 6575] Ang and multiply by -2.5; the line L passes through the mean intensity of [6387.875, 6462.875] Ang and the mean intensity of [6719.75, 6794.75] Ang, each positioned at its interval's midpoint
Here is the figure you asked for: 0.09 mag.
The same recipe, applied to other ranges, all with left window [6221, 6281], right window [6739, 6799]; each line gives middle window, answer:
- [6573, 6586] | -0.06 mag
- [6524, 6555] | -0.05 mag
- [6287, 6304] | -0.04 mag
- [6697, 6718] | 0.02 mag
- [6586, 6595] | -0.08 mag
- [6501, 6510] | -0.03 mag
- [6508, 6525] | -0.04 mag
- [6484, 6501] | -0.04 mag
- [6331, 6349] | -0.03 mag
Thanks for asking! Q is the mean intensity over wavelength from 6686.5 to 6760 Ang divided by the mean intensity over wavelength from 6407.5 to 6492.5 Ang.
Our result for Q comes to 0.95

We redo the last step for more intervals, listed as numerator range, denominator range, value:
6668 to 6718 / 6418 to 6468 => 0.98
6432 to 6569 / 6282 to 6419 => 1.01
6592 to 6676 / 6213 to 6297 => 1.04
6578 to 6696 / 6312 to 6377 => 1.02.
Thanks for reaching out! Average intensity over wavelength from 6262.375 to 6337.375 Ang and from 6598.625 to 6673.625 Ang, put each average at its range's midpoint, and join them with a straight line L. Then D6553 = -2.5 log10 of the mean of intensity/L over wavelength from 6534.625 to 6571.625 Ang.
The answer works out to 0.02 mag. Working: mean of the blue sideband 31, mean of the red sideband 31.4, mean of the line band 30.6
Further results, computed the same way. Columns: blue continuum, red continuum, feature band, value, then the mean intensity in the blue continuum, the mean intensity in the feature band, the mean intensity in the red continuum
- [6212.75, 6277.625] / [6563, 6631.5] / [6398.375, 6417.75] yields -0.10 mag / 29.8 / 33.5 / 31.4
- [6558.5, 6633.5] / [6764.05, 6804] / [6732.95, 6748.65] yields 0.02 mag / 31.2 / 30.6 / 31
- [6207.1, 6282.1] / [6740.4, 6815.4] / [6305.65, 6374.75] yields -0.03 mag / 30.1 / 31.2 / 31.2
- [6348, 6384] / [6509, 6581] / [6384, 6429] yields -0.04 mag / 31.1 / 32.3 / 31.2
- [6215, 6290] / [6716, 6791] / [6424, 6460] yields -0.05 mag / 30.1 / 31.8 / 30.9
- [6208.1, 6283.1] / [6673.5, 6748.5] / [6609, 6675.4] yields -0.02 mag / 30.1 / 31.3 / 30.9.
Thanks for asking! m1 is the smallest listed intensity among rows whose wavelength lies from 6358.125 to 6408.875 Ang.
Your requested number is 28.73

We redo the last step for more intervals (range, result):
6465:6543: 29.46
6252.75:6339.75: 26.95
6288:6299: 30.27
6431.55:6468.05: 28.13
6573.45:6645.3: 29.5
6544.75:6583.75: 26.58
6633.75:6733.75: 29.3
